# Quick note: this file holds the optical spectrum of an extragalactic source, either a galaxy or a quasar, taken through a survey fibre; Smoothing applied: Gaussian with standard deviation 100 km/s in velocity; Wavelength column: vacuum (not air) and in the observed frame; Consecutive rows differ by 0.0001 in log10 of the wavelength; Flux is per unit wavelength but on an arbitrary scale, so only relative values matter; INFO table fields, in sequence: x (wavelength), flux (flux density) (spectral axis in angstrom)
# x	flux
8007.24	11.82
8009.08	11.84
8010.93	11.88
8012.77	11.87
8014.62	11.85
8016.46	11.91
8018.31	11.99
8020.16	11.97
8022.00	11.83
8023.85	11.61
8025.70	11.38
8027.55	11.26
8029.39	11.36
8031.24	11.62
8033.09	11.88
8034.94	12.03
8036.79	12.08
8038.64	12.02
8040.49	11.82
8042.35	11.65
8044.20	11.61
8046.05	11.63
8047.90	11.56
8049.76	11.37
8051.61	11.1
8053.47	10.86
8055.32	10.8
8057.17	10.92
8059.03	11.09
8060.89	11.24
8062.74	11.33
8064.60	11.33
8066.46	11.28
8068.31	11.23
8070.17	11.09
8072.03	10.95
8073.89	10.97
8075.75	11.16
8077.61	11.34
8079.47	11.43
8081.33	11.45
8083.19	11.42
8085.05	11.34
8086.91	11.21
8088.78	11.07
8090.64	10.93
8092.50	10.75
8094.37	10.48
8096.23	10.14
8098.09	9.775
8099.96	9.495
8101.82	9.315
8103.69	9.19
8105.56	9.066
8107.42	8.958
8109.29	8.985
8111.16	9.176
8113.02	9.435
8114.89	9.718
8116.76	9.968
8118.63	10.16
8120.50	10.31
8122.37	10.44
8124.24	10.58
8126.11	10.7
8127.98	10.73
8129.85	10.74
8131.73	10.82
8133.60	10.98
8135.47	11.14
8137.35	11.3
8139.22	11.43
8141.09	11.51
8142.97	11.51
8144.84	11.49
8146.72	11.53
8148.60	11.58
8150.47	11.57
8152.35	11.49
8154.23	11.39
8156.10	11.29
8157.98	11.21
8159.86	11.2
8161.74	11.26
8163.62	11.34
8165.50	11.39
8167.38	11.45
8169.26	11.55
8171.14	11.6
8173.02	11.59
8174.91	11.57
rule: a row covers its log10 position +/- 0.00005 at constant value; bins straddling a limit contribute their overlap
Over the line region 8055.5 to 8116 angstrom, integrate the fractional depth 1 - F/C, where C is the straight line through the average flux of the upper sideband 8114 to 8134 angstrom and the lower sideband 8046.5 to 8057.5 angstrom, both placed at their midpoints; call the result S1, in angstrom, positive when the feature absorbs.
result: 1.6 angstrom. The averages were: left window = 11.1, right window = 10.5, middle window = 10.5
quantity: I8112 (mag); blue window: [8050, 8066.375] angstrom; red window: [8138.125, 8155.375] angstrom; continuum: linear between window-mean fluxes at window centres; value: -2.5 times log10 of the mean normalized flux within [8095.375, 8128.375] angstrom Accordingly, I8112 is 0.16 mag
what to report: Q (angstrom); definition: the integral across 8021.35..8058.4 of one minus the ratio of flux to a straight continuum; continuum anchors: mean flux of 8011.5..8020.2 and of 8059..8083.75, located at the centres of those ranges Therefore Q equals 0.3 angstrom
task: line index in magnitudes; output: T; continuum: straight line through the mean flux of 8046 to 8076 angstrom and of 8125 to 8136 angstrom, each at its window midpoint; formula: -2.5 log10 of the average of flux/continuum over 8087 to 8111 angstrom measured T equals 0.12 mag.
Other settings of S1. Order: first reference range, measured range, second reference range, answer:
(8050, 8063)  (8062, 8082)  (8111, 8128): -0.7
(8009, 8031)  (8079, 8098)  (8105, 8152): 0.1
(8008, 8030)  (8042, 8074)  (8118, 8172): 0.9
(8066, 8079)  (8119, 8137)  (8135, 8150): 1.1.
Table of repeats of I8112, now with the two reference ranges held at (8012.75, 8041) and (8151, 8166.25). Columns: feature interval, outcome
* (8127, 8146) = 0.02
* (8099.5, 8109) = 0.25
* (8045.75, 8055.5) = 0.04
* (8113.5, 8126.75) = 0.12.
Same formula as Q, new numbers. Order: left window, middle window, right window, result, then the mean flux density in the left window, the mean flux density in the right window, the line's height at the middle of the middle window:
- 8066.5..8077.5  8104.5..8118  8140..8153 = 2.4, 11.1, 11.5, 11.3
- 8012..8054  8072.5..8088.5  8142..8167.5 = 0.4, 11.7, 11.4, 11.6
